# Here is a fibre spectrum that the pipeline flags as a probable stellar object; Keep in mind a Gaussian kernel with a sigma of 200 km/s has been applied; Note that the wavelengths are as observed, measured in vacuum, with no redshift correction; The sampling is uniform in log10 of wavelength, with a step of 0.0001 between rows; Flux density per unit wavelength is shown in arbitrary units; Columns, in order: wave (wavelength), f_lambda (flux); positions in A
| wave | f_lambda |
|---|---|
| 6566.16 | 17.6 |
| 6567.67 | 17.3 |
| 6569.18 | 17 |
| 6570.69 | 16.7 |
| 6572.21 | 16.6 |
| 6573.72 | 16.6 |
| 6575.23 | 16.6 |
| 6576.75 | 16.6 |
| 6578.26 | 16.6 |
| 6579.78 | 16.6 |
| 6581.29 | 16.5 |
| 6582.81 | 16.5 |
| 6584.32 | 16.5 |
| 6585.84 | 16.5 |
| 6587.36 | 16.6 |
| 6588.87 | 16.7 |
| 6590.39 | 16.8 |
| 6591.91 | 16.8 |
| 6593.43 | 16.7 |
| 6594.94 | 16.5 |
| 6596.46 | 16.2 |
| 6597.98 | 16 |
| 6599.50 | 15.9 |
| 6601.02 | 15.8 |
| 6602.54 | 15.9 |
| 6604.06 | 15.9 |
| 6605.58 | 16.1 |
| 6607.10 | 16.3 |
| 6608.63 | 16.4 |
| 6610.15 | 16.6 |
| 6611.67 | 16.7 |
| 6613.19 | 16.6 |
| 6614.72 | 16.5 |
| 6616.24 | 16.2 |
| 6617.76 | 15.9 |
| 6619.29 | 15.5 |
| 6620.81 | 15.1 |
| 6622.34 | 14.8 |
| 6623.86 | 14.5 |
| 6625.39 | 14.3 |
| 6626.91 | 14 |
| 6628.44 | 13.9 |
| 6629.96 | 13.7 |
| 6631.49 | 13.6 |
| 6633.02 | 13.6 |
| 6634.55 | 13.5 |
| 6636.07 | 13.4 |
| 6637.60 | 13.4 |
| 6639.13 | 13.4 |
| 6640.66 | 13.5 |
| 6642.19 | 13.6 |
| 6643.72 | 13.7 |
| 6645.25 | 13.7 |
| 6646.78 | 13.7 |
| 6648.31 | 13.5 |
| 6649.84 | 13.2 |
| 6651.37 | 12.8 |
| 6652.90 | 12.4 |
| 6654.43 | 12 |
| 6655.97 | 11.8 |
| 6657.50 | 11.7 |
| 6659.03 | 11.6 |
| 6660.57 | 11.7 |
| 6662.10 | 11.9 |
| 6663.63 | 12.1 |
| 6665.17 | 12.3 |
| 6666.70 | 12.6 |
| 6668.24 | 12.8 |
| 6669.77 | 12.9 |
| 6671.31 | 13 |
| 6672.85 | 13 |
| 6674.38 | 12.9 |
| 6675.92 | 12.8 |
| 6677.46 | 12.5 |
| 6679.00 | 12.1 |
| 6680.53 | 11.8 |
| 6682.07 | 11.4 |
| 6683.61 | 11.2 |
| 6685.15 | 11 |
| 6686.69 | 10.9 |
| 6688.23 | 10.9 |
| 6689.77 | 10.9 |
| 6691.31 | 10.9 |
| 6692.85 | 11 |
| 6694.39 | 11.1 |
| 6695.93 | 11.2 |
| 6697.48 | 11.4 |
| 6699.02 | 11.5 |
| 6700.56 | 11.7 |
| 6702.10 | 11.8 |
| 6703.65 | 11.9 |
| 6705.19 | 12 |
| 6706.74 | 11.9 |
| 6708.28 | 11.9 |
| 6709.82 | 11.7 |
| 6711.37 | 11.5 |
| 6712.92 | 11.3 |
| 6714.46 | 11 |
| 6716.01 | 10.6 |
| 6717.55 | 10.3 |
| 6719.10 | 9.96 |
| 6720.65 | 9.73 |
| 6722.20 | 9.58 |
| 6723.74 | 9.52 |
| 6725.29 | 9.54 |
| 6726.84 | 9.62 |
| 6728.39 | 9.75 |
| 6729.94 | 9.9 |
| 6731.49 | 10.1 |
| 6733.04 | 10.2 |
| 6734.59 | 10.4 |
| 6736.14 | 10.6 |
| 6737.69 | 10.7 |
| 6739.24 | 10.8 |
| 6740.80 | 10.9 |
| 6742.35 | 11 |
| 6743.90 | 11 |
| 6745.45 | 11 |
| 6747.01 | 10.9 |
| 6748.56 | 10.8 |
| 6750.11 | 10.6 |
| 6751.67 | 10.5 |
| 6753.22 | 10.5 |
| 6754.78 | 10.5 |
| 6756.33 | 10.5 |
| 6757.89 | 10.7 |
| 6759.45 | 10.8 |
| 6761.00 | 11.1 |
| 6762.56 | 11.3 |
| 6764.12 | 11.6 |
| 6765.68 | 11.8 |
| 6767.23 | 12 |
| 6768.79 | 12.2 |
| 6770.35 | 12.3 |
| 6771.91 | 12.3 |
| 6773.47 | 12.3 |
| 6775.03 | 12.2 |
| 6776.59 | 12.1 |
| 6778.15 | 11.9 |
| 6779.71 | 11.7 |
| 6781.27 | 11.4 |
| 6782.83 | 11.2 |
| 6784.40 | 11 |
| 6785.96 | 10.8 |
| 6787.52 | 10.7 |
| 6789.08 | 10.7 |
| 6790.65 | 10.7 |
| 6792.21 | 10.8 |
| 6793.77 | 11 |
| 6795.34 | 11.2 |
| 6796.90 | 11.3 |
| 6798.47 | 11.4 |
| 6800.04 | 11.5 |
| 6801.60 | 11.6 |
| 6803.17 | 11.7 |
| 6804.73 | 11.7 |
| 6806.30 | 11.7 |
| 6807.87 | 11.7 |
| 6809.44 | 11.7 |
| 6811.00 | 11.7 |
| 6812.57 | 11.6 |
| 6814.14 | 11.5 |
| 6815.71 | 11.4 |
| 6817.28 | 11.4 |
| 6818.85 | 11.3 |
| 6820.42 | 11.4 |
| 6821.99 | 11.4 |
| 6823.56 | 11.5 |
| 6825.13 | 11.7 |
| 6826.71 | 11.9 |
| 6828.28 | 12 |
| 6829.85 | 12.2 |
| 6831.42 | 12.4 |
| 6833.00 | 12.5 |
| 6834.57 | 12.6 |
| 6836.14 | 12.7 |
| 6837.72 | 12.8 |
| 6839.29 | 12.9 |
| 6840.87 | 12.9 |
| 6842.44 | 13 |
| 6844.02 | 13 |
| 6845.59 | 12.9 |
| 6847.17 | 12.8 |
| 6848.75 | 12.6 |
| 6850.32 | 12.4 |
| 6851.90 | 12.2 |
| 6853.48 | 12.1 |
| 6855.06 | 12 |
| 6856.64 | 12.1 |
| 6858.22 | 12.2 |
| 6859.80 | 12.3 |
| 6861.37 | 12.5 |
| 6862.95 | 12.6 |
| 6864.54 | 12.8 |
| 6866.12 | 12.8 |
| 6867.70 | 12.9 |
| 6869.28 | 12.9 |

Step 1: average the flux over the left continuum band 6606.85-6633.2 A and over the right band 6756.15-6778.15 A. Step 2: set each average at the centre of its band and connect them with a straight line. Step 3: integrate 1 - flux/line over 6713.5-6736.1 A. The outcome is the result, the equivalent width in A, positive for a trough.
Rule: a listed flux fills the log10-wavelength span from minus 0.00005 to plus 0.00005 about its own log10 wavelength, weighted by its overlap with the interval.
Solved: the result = 4.7 A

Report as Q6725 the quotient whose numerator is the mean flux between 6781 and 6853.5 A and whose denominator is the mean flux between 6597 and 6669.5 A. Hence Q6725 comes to 0.84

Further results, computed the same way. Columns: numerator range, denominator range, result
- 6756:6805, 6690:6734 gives 1.06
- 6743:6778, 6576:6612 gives 0.69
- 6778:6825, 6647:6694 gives 0.94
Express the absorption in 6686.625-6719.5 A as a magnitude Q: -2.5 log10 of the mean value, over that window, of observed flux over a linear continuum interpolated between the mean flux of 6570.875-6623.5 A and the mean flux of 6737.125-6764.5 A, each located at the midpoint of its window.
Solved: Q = 0.11 mag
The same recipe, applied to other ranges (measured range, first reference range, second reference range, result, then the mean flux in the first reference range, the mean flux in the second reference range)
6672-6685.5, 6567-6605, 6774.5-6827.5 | 0.181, 16.5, 11.4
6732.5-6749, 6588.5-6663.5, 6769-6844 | 0.185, 14.5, 11.7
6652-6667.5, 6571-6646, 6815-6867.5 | 0.226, 15.5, 12.3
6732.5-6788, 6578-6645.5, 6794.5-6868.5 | 0.177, 15.4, 12.1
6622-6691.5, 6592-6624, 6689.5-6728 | 0.070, 16.1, 10.9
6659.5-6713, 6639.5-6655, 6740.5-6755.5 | 0.042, 13.2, 10.8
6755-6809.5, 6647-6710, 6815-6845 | 0.062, 12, 12.2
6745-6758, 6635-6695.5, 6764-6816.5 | 0.110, 12.3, 11.5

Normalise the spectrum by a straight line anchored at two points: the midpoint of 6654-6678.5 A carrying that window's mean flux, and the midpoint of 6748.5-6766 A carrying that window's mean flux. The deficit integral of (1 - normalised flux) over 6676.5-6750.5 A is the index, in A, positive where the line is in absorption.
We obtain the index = 4.2 A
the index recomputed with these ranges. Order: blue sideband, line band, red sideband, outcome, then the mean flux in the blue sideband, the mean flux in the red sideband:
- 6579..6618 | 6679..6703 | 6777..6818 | 4.7 A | 16.4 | 11.4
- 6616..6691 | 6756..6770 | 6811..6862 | 1.2 A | 13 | 12.2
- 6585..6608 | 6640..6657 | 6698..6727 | 1.0 A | 16.3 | 10.9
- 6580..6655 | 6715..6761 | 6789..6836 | 9.0 A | 15.1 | 11.6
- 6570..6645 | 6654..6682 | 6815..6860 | 4.6 A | 15.6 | 12.2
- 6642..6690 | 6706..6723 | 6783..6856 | 1.8 A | 12.3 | 11.8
